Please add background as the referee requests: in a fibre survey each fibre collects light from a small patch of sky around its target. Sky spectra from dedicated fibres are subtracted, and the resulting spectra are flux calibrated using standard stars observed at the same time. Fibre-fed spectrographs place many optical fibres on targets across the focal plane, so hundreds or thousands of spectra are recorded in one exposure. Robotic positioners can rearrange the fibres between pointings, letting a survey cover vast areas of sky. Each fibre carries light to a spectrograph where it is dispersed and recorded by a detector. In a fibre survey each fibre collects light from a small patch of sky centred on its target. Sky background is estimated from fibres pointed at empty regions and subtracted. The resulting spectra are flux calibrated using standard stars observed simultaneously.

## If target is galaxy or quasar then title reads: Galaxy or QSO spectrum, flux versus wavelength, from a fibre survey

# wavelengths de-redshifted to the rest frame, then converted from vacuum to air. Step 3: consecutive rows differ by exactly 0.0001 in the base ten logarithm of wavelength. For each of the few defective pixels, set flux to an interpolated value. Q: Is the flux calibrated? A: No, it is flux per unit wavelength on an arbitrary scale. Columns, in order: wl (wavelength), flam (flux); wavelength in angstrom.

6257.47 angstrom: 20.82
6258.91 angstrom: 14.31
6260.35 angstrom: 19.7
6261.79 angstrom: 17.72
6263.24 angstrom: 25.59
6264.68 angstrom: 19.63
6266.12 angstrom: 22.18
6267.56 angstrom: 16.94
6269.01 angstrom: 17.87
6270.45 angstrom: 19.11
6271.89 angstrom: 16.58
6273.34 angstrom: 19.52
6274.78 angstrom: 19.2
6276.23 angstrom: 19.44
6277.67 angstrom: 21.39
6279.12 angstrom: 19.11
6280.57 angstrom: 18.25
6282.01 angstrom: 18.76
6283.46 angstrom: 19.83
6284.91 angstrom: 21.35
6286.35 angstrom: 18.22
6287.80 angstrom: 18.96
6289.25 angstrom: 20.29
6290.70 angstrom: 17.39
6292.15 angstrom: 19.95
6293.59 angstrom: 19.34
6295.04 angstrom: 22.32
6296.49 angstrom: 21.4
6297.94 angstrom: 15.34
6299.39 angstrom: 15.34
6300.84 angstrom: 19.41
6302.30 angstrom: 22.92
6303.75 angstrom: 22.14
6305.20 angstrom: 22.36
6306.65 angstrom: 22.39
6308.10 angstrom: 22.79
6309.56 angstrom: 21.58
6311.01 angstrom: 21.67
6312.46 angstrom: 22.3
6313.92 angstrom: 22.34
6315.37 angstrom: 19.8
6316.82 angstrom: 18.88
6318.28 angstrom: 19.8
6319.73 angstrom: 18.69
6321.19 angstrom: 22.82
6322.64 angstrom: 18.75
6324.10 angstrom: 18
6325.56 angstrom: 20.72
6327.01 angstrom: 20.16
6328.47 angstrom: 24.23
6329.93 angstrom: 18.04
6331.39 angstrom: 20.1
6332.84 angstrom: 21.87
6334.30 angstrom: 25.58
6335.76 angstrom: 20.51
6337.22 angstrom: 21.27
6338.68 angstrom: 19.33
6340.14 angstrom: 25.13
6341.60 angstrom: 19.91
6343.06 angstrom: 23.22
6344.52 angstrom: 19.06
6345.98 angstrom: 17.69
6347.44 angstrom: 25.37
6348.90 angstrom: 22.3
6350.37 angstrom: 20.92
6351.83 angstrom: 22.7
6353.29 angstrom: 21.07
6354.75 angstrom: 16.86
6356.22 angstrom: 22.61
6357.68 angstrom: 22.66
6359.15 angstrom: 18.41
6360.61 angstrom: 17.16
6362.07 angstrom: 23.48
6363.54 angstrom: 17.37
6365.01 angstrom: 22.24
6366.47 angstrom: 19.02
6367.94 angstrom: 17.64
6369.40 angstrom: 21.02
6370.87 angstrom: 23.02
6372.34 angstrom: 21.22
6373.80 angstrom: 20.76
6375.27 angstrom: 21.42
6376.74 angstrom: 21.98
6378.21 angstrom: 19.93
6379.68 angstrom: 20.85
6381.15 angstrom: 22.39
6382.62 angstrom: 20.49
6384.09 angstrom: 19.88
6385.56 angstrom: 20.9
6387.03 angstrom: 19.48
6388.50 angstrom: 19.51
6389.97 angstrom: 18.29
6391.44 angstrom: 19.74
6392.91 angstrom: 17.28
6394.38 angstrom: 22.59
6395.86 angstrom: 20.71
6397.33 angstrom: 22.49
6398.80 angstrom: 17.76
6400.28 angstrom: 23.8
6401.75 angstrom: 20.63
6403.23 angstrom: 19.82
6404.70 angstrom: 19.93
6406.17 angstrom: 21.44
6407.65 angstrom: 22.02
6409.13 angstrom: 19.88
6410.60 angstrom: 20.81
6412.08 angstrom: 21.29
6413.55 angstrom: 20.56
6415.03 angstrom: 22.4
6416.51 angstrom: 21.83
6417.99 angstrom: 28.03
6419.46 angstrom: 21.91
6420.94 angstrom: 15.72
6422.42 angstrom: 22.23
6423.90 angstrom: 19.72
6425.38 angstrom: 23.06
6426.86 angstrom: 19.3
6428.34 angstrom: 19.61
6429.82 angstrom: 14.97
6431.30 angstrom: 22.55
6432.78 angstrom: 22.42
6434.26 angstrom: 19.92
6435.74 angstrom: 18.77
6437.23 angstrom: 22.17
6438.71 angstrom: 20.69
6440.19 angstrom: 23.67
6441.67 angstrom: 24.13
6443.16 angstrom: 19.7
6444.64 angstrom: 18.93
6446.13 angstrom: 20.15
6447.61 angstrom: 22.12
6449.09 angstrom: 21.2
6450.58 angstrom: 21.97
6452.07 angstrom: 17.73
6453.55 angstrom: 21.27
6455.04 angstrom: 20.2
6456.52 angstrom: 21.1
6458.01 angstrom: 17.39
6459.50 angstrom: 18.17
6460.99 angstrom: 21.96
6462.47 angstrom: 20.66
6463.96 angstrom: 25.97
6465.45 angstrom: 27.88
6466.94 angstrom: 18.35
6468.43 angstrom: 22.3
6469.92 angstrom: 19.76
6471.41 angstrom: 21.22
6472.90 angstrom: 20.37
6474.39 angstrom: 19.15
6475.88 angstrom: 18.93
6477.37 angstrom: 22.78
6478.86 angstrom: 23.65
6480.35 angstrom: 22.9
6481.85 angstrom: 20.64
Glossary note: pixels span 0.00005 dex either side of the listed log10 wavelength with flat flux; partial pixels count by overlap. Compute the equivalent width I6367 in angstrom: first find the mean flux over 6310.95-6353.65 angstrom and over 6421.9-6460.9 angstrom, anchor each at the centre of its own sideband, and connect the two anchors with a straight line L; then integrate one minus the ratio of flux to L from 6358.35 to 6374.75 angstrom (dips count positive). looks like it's 0.58 angstrom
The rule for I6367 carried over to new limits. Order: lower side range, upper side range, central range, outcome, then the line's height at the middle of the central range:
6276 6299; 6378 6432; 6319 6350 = -1.83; 19.9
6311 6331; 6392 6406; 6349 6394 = 0.28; 20.5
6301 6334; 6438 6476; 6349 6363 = 0.23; 21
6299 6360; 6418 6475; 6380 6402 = 0.55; 20.9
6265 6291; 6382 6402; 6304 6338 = -2.62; 19.6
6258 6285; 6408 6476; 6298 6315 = -1.32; 19.6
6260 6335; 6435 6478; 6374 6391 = 0.11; 20.6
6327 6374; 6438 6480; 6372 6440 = 1.04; 21.1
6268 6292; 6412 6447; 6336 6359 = -1.52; 19.9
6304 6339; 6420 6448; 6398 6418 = -0.56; 20.6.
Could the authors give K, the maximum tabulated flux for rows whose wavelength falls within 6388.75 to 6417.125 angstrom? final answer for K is 23.8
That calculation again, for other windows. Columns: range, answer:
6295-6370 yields 25.58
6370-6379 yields 23.02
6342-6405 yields 25.37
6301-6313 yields 22.92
